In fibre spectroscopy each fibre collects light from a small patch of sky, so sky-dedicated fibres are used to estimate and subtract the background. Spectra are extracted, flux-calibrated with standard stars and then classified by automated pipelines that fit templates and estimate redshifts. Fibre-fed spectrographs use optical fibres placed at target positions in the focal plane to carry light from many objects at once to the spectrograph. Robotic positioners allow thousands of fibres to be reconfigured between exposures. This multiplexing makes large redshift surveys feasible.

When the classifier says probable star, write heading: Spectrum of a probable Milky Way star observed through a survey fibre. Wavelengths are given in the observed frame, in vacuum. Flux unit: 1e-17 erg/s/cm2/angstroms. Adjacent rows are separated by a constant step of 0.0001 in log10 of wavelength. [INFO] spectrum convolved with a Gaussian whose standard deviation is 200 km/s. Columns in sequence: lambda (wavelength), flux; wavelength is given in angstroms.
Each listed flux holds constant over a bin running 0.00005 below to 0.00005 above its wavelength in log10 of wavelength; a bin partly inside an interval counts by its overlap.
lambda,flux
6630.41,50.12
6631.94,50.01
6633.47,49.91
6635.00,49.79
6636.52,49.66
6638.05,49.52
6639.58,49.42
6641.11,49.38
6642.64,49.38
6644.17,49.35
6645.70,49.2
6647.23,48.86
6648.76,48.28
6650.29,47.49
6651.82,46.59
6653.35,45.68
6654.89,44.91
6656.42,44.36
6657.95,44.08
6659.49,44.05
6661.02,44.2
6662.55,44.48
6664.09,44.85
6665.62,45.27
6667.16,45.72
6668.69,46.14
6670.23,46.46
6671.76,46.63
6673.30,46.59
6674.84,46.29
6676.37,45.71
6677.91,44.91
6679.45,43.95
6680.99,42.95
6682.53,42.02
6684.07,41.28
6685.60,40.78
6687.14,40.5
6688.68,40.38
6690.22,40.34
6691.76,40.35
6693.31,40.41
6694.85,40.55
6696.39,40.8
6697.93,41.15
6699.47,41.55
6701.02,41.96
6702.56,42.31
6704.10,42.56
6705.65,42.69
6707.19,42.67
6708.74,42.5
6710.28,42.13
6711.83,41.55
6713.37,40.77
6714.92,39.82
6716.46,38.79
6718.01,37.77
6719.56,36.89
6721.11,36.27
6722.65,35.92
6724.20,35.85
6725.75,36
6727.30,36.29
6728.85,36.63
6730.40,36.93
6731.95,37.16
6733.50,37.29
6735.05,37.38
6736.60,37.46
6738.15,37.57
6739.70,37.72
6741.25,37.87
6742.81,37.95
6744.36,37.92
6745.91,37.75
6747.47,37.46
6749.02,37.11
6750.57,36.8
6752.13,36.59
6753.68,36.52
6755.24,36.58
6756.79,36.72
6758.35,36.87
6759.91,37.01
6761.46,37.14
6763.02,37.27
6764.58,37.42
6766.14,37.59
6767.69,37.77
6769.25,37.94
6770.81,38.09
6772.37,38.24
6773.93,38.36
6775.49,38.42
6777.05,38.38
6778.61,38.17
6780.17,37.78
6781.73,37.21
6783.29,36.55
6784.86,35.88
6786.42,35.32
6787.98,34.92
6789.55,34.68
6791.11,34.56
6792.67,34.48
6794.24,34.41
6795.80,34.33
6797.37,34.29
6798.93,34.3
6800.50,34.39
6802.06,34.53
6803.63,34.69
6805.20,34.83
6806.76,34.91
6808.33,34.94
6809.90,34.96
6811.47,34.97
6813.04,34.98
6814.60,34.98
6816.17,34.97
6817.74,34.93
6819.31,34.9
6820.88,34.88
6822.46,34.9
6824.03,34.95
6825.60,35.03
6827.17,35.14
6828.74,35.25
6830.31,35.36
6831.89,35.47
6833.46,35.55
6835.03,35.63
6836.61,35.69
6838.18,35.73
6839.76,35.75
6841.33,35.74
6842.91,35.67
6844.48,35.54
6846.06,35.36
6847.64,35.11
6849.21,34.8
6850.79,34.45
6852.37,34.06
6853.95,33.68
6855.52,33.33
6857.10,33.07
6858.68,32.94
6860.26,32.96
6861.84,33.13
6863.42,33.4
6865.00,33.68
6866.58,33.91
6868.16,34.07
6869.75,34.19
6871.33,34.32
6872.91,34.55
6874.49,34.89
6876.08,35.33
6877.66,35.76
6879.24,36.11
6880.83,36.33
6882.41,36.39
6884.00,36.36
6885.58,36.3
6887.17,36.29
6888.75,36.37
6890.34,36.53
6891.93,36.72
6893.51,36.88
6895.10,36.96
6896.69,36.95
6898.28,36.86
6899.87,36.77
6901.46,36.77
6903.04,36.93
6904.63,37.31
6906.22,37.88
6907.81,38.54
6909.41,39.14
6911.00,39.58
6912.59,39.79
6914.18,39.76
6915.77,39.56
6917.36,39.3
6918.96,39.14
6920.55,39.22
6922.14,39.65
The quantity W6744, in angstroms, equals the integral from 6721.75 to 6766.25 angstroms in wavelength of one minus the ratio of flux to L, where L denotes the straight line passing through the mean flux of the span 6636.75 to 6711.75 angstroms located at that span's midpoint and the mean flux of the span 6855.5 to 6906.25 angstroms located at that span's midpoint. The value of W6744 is 4.65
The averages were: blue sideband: 44.4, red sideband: 35.5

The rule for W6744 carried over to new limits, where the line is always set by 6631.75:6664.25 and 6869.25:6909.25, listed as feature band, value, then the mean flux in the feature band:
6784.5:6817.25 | 4.6 angstroms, 34.8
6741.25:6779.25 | 4.3 angstroms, 37.5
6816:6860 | 4.4 angstroms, 34.9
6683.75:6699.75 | 1.7 angstroms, 40.7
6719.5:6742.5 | 3.5 angstroms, 36.9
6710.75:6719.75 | 1.0 angstroms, 39.5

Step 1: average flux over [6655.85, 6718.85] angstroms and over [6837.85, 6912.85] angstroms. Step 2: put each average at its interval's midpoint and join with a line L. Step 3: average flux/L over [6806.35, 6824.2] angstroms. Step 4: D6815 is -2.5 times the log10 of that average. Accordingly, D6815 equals 0.089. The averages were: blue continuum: 42.7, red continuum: 35.7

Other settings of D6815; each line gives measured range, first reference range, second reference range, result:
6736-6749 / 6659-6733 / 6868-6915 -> 0.074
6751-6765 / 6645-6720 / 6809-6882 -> 0.071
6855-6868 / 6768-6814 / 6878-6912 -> 0.103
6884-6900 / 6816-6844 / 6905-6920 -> 0.045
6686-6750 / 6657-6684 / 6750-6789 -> 0.056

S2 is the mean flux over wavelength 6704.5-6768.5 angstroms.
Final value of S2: 37.9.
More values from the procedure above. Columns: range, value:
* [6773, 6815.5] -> 35.6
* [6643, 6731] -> 42.5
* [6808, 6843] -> 35.2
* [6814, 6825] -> 34.9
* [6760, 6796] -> 36.8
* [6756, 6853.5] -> 35.7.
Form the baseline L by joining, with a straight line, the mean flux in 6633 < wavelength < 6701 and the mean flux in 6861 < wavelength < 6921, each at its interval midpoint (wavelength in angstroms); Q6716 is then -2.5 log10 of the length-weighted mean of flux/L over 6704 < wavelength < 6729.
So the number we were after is 0.108 mag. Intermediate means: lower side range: 45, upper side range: 36.6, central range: 39.1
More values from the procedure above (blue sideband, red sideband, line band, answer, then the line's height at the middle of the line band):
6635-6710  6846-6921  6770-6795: 0.10 mag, 40.2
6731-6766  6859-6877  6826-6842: -0.02 mag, 34.9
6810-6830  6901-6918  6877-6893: 0.04 mag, 37.7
